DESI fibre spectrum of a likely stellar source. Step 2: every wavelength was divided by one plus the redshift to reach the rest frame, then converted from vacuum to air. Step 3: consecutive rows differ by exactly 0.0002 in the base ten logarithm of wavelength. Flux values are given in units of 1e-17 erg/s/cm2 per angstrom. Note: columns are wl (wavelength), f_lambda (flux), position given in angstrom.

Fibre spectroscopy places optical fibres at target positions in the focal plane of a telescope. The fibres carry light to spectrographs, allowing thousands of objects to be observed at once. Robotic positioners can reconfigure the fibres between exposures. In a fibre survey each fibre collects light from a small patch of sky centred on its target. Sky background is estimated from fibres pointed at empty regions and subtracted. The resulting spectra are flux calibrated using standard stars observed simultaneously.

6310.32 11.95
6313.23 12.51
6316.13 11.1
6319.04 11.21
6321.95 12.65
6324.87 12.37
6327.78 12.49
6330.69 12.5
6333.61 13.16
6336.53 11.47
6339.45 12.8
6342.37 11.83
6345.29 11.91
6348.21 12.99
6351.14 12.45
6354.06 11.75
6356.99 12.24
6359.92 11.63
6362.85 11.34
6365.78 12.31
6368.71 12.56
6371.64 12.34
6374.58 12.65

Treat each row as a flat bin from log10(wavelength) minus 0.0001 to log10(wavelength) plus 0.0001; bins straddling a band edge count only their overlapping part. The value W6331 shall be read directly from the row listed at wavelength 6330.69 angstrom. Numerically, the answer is 12.5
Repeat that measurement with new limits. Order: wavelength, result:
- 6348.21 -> 12.99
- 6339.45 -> 12.8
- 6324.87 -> 12.37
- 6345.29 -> 11.91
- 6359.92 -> 11.63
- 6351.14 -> 12.45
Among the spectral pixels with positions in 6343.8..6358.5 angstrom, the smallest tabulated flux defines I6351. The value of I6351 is 11.75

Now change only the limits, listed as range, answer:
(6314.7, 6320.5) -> 11.1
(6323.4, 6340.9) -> 11.47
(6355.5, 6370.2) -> 11.34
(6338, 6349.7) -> 11.83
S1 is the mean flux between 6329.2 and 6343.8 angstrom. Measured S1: 12.4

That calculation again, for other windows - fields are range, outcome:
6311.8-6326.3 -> 12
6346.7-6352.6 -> 12.7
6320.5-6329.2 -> 12.5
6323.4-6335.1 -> 12.6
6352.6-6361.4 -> 11.9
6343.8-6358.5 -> 12.3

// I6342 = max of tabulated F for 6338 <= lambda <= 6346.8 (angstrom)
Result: 12.8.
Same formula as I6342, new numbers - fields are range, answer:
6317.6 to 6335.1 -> 13.16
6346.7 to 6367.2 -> 12.99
